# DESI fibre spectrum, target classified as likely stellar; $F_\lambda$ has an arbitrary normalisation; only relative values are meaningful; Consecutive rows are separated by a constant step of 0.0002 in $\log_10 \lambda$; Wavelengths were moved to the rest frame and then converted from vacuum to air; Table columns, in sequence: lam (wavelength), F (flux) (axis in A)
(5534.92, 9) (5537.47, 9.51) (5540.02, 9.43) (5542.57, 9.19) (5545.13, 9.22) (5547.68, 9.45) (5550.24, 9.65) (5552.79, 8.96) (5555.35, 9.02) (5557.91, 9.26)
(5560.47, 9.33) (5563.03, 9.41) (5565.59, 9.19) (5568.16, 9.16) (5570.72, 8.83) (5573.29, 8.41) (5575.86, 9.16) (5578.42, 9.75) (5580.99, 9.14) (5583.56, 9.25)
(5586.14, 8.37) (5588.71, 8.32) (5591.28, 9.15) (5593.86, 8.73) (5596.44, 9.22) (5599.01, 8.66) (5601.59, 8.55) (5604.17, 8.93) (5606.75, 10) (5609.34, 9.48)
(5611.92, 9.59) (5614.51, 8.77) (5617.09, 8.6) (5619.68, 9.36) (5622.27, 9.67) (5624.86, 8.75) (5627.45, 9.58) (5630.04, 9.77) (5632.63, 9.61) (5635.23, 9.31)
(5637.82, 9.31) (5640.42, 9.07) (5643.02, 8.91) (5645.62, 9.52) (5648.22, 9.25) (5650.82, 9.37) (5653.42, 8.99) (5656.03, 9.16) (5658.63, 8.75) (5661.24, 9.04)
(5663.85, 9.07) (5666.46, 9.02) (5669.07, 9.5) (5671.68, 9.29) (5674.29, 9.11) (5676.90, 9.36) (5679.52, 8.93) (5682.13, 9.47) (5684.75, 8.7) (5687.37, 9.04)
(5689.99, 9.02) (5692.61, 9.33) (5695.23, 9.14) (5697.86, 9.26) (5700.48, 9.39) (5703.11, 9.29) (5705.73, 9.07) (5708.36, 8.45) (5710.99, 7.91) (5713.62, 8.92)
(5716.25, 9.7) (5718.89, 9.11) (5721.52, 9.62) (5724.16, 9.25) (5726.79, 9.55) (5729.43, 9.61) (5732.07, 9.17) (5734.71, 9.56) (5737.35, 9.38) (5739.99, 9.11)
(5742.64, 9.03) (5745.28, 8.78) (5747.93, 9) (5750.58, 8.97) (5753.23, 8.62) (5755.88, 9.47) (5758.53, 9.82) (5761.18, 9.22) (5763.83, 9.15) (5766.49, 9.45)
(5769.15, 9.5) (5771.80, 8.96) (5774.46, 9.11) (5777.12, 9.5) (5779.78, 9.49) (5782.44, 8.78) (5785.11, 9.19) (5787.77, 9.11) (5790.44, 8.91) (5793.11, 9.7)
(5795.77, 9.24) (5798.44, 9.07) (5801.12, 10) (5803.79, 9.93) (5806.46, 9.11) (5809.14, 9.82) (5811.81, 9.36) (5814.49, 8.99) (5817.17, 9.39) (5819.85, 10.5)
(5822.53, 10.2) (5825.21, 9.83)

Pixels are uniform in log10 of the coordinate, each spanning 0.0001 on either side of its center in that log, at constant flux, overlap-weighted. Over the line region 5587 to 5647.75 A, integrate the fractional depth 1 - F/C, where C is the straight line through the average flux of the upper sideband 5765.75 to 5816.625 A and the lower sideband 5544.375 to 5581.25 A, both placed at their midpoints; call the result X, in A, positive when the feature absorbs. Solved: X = 0.4 A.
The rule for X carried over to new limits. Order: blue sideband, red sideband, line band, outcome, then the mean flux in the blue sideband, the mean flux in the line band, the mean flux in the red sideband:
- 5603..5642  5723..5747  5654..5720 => 1.49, 9.32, 9.08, 9.27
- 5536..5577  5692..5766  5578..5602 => 0.77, 9.2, 8.9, 9.18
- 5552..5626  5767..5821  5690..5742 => 0.38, 9.07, 9.19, 9.38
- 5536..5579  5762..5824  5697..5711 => 0.55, 9.22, 8.98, 9.41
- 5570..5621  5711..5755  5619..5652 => -1.03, 9.02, 9.34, 9.17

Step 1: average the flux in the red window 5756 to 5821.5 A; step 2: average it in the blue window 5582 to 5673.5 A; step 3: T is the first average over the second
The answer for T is 1.03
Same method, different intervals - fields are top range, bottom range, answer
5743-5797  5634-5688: 1.00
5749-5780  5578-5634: 1.01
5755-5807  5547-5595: 1.03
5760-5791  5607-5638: 0.99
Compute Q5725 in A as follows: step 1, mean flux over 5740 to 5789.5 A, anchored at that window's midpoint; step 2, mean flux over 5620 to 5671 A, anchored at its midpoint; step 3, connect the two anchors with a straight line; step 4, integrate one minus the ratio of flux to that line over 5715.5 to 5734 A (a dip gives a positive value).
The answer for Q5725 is -0.46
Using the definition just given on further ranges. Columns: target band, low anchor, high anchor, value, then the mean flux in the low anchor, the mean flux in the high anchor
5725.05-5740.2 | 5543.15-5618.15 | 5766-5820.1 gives -0.2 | 9.09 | 9.36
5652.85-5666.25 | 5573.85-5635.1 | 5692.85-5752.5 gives 0.2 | 9.14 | 9.15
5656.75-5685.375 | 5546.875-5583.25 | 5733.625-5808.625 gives 0.3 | 9.19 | 9.26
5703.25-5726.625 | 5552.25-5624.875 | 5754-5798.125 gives 0.4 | 9.08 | 9.28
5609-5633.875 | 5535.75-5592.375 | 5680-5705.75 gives -0.4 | 9.14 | 9.17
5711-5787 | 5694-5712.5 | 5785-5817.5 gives -0.8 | 8.93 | 9.38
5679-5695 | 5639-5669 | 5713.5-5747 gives 0.2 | 9.12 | 9.3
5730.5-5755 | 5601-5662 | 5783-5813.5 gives 0.7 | 9.23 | 9.38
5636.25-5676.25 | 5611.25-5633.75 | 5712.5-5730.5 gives 0.7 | 9.29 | 9.4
